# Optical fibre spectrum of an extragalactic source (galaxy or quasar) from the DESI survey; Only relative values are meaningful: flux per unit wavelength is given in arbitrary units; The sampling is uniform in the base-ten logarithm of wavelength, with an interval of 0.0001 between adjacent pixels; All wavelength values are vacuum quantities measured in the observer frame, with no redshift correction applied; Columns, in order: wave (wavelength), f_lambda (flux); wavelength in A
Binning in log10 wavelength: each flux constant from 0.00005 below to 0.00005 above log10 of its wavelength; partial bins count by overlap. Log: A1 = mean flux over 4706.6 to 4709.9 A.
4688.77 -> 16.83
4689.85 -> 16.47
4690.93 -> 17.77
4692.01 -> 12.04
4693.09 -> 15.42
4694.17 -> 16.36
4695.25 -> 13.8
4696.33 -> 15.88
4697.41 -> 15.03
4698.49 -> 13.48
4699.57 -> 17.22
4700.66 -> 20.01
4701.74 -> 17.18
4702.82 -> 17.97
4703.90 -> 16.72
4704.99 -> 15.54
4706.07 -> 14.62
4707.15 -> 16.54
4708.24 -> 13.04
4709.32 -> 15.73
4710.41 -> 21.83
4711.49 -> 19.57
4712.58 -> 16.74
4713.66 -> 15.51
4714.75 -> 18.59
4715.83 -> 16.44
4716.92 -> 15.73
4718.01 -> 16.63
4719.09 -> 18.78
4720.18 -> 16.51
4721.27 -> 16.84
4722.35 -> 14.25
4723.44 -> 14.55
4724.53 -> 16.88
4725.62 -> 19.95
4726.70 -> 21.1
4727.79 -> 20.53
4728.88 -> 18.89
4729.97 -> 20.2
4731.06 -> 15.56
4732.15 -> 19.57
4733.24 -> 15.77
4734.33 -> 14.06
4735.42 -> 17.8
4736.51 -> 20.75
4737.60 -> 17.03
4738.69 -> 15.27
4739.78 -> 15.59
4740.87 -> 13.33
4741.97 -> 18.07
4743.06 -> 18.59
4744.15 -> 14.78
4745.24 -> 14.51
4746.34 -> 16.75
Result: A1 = 15.2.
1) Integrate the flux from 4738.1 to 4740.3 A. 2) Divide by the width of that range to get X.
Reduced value 15.5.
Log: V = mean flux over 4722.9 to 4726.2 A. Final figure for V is 17.2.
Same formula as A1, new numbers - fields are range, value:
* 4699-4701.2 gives 18.5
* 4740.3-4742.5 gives 15.6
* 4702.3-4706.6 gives 16.2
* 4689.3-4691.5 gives 17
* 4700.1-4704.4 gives 18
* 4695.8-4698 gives 15.4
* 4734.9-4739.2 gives 17.7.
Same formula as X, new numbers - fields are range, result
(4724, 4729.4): 19.5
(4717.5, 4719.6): 17.8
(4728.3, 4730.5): 19.5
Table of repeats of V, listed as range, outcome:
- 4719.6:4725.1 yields 15.8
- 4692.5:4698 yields 15.3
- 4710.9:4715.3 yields 17.7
